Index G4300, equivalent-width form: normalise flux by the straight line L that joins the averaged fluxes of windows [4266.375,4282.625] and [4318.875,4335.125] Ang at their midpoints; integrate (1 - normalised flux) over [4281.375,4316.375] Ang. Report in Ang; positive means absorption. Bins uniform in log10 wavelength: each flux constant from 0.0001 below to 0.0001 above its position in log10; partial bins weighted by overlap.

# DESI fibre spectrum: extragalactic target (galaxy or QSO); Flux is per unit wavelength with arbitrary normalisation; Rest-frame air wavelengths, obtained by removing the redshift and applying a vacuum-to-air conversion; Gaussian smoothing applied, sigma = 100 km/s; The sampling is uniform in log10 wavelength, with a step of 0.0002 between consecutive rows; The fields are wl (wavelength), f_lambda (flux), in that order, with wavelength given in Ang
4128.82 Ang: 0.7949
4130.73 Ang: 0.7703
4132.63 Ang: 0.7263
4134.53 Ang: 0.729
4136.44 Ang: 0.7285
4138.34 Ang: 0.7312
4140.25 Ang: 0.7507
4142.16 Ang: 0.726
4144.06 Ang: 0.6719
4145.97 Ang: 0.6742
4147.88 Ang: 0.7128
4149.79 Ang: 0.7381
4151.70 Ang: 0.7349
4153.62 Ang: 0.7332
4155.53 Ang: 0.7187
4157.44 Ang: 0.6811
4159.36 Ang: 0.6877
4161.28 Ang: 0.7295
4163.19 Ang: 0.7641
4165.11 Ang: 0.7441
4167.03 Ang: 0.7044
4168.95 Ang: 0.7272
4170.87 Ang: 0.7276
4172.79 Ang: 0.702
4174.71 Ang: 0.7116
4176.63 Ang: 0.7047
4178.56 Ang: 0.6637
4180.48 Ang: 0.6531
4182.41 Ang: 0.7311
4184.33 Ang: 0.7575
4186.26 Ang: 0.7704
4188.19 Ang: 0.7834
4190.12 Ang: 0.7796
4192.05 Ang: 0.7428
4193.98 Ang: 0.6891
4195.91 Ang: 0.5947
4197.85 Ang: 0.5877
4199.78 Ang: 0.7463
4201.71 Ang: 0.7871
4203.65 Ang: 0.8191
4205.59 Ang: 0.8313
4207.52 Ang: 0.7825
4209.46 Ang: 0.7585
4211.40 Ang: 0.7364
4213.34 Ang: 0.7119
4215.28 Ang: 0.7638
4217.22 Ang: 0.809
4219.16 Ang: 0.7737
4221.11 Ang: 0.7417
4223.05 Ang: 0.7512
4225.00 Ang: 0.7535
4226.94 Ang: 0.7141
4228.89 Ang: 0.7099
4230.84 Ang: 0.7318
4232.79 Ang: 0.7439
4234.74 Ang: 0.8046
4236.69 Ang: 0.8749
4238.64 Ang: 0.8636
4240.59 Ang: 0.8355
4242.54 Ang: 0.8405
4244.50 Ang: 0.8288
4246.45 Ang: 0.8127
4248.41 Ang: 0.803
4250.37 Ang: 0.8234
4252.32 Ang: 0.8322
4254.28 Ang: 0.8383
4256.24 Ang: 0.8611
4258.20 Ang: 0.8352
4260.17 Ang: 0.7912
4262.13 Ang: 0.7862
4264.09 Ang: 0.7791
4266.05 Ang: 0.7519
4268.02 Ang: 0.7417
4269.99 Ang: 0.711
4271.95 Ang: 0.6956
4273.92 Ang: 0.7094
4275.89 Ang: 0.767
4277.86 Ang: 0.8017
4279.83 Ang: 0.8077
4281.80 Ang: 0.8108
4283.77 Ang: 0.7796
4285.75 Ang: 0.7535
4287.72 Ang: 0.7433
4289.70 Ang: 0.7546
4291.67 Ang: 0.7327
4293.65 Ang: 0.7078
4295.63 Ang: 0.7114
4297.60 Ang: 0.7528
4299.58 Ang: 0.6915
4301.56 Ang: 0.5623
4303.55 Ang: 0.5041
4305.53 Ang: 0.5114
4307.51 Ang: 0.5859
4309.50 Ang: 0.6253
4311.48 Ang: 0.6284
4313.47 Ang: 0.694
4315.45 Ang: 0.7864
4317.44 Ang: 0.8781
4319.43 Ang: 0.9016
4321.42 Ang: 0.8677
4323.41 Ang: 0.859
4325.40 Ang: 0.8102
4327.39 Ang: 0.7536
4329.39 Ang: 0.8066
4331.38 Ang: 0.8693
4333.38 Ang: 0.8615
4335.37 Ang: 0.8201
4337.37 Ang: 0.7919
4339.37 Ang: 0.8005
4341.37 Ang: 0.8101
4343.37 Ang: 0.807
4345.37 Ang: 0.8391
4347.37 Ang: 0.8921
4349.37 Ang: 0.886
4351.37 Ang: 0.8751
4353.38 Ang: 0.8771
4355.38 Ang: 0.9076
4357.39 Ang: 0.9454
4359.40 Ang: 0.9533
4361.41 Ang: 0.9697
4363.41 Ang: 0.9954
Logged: 4.8 Ang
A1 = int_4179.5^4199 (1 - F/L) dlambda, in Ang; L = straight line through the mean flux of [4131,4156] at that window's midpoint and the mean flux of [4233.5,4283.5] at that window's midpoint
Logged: 1.1 Ang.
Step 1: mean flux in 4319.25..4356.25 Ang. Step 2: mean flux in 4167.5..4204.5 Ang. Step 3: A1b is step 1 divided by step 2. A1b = 1.2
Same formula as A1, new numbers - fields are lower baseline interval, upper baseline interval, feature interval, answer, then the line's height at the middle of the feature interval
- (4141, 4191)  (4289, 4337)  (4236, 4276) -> -3.7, 0.731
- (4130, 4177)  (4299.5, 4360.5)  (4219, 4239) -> -0.4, 0.75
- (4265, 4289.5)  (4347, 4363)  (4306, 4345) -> 3.3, 0.856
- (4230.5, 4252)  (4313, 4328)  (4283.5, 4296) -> 1.3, 0.822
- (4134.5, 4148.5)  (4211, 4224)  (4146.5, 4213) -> 0.8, 0.736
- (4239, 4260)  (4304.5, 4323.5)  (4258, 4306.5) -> 3.3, 0.778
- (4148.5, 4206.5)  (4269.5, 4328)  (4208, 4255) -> -3.8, 0.727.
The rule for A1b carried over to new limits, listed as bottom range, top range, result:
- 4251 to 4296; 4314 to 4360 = 1.10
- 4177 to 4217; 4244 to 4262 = 1.12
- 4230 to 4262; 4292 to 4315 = 0.78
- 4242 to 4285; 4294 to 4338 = 0.94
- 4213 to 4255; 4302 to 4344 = 0.96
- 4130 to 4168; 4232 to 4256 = 1.14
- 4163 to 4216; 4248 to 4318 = 1.01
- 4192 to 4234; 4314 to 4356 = 1.14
